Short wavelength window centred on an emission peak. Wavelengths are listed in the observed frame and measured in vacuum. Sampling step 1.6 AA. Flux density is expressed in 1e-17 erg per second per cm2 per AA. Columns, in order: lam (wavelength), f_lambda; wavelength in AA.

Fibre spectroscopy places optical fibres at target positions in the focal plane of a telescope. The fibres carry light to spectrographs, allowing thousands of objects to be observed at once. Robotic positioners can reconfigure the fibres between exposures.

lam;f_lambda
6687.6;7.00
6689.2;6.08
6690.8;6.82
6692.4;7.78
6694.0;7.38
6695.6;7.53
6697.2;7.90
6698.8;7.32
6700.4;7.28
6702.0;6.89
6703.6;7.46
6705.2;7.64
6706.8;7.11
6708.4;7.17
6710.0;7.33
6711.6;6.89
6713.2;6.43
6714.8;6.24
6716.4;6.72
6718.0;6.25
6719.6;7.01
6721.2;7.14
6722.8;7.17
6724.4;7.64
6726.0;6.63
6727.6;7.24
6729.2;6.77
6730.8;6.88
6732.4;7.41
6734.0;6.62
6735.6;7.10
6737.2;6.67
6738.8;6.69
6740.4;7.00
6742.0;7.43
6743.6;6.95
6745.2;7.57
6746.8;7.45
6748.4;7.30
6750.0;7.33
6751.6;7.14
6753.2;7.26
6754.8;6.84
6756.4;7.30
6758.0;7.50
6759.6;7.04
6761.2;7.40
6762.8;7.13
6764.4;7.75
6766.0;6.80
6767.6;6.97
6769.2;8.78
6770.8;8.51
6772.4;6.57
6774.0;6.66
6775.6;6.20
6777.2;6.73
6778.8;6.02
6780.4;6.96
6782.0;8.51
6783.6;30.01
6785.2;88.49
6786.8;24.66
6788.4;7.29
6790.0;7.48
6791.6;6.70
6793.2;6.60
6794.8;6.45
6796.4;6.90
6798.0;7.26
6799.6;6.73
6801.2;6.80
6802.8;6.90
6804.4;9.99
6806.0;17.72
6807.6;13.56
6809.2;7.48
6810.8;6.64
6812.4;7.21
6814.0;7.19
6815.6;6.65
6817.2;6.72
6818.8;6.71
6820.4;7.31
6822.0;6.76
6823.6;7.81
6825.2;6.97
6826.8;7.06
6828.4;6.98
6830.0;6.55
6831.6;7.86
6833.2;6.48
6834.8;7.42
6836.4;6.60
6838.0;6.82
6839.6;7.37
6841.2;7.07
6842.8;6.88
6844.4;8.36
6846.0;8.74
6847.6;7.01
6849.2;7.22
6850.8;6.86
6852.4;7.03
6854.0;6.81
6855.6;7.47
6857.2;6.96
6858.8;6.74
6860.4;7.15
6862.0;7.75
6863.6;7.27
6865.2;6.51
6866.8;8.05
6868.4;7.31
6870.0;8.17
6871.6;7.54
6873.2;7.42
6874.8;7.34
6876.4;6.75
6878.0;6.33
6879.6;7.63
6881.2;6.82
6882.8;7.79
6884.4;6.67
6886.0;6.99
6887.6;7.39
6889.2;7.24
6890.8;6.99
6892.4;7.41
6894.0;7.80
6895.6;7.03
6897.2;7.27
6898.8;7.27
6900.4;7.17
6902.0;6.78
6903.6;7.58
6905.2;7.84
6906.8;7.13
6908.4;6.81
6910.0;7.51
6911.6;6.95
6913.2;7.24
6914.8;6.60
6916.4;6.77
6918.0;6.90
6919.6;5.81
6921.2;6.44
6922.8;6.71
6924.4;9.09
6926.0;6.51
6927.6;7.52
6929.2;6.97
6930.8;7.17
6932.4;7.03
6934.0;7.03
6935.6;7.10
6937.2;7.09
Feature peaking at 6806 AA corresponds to [N II] 6583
